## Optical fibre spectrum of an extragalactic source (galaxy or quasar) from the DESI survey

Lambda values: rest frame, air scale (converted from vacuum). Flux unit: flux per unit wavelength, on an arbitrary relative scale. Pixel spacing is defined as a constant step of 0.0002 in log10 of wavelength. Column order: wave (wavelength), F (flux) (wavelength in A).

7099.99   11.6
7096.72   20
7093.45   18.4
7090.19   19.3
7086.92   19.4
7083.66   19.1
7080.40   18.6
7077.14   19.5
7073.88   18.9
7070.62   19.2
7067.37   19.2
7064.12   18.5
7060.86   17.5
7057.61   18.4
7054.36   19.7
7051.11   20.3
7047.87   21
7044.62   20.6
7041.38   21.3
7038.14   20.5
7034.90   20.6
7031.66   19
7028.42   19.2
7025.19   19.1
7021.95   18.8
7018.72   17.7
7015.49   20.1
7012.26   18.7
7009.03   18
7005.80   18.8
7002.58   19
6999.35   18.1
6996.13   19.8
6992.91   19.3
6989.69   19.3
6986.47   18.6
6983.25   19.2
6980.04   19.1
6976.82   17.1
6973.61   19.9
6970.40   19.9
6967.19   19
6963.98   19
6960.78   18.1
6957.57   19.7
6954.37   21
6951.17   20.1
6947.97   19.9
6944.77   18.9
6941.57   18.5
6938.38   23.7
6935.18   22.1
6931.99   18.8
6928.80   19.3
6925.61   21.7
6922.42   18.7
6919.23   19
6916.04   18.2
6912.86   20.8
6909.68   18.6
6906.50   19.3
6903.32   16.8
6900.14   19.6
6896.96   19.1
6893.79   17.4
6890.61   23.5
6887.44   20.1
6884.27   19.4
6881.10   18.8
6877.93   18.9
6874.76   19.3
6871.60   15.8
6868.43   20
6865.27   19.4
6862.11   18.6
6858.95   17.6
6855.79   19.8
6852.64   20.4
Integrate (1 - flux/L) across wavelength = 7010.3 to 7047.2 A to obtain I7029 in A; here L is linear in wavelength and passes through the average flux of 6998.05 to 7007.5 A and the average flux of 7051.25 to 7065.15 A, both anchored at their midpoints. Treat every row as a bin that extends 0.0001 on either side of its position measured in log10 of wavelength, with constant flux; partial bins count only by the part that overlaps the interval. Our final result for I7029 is -1.9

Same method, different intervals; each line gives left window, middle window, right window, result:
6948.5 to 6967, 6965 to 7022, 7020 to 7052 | 2.5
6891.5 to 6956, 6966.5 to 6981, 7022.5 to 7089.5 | 0.4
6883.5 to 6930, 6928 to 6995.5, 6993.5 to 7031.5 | -1.5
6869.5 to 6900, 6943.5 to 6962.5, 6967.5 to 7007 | -0.6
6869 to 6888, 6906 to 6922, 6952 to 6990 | -0.2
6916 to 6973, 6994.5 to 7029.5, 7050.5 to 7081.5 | 0.9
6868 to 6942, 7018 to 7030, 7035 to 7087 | 0.5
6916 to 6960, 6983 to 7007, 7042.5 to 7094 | 0.8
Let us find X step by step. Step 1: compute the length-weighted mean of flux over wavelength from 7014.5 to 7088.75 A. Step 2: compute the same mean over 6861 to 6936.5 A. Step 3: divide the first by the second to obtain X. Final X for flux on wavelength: 1.0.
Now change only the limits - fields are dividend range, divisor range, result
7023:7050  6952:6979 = 1.05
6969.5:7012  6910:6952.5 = 0.95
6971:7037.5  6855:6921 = 1.00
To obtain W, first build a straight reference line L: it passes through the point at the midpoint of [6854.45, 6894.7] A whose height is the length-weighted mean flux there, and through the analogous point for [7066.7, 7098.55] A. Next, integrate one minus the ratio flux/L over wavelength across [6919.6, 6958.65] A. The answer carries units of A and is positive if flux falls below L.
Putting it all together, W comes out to -2.11 A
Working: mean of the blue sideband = 19.1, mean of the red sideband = 19.1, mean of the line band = 20.2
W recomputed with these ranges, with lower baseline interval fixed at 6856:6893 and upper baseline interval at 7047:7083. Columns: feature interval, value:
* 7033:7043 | -0.8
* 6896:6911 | 0.4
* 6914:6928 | -0.2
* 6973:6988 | 0.4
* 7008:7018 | 0.1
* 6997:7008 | 0.3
